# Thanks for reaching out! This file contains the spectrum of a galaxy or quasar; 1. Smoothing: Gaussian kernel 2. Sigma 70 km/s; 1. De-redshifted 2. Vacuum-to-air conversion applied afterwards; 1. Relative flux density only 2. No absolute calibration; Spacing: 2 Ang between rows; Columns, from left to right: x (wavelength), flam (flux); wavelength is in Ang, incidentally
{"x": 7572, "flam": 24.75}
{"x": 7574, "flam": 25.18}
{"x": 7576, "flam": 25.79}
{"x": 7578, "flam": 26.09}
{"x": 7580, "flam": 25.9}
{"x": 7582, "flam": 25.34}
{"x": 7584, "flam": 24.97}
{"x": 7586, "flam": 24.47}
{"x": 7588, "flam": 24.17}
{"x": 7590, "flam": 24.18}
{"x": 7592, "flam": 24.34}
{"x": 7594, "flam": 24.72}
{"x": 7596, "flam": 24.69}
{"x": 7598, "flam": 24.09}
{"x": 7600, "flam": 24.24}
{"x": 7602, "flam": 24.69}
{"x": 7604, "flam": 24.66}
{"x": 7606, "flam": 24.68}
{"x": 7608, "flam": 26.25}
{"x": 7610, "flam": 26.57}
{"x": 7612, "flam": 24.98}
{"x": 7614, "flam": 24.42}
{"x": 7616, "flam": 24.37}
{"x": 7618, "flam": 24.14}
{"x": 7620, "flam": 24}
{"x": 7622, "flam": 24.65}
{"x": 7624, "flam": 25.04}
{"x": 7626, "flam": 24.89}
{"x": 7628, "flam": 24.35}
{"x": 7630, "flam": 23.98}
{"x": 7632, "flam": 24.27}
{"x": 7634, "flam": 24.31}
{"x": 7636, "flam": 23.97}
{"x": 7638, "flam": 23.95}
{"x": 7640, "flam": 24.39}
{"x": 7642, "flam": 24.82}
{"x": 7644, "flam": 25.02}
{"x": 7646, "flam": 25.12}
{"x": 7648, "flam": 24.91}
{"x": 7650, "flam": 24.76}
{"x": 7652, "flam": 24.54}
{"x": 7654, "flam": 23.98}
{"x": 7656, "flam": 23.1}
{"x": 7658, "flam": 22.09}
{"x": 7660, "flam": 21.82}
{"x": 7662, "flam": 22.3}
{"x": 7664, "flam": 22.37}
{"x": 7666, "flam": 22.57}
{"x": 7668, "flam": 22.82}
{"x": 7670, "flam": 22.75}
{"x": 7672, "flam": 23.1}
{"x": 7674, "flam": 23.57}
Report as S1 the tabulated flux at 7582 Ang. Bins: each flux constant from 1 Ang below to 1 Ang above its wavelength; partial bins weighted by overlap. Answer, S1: 25.34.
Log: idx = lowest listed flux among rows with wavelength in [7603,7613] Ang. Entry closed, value 24.66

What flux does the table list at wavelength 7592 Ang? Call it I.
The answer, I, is 24.34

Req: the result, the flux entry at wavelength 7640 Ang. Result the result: 24.39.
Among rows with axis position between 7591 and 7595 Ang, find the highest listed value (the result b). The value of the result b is 24.72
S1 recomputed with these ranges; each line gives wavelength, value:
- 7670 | 22.75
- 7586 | 24.47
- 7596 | 24.69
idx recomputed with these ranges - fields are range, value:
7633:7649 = 23.95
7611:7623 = 24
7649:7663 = 21.82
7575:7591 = 24.17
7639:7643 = 24.39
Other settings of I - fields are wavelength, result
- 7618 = 24.14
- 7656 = 23.1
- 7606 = 24.68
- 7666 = 22.57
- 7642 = 24.82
